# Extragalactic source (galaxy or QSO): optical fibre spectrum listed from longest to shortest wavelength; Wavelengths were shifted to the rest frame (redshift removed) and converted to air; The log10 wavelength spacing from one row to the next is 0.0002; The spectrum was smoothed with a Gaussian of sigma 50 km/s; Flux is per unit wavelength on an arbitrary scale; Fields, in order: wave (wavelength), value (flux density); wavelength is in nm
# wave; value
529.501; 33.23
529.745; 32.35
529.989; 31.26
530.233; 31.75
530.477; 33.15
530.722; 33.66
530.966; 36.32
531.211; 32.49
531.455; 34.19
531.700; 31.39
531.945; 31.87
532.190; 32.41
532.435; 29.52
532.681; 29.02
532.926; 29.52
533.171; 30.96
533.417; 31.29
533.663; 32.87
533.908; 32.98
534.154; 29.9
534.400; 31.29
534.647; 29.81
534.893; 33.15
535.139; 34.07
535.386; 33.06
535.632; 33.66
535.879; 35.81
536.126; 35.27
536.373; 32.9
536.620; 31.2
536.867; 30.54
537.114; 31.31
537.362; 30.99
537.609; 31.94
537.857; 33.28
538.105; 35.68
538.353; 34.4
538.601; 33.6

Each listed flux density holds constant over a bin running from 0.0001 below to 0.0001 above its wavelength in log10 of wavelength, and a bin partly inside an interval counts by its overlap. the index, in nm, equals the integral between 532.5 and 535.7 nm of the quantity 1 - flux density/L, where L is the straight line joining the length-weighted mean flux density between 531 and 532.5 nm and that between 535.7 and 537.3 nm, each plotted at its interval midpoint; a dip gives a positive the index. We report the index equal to 0.10 nm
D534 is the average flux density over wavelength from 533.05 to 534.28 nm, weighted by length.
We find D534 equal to 31.6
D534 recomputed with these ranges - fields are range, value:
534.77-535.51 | 33.5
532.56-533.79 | 30.8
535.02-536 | 34.1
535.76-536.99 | 33.1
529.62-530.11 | 31.8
